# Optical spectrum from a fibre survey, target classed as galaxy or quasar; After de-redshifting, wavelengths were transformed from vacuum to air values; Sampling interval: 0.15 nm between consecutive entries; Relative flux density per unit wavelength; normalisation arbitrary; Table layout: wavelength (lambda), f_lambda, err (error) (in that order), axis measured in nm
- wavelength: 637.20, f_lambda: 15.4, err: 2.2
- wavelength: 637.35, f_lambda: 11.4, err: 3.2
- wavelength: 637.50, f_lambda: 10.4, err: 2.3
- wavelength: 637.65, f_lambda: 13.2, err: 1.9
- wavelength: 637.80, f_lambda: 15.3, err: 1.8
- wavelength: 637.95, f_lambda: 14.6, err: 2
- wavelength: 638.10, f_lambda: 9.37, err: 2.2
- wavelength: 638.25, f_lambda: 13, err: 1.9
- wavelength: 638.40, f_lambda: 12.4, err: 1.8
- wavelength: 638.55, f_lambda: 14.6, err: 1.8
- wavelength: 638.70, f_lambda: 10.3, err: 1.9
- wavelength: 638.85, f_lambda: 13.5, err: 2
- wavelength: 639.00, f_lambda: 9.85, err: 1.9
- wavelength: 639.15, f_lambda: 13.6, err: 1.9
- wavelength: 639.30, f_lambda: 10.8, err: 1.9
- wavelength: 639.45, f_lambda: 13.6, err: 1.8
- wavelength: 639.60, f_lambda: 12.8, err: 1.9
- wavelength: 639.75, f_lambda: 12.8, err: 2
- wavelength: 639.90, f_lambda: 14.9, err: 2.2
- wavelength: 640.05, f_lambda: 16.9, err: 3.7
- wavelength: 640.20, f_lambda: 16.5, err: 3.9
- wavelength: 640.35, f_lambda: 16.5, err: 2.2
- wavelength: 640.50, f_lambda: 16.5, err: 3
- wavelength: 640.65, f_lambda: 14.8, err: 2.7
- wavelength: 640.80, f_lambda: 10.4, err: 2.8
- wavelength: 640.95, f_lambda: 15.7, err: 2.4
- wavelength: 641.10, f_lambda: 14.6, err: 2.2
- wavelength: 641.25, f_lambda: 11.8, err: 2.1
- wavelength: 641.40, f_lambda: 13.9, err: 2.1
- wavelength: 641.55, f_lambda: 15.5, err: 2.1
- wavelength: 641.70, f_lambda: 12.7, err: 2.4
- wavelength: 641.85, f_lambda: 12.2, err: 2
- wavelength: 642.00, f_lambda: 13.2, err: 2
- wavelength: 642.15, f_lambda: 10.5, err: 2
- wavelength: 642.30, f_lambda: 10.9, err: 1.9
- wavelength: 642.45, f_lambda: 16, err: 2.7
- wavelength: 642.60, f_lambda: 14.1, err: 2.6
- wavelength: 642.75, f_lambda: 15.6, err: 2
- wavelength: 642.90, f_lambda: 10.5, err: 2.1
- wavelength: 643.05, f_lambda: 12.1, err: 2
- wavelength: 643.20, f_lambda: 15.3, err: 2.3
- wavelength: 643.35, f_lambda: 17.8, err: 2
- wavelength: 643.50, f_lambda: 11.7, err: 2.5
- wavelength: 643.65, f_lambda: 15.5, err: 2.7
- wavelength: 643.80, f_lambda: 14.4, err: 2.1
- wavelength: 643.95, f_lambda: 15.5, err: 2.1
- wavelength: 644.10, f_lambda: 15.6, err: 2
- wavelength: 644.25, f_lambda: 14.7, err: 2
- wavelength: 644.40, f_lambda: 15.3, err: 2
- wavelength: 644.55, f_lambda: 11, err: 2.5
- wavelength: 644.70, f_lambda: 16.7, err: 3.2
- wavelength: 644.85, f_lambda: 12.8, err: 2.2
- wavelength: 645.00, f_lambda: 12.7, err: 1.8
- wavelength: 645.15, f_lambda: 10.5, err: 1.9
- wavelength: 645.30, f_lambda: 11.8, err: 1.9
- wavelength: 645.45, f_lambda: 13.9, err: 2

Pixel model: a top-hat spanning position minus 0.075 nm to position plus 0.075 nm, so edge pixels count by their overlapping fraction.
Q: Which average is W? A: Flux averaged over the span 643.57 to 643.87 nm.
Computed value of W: 14.9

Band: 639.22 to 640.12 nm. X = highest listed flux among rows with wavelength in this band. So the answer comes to 16.9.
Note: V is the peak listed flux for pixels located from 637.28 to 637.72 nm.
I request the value 13.2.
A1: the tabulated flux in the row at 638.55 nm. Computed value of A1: 14.6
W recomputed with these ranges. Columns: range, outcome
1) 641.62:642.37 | 11.9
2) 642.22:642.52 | 13.4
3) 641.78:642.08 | 12.7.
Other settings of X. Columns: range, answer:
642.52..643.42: 17.8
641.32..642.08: 15.5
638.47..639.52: 14.6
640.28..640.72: 16.5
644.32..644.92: 16.7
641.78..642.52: 16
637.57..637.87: 15.3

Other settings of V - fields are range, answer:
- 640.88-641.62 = 15.7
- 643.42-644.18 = 15.6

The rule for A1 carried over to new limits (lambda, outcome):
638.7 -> 10.3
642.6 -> 14.1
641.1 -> 14.6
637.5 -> 10.4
